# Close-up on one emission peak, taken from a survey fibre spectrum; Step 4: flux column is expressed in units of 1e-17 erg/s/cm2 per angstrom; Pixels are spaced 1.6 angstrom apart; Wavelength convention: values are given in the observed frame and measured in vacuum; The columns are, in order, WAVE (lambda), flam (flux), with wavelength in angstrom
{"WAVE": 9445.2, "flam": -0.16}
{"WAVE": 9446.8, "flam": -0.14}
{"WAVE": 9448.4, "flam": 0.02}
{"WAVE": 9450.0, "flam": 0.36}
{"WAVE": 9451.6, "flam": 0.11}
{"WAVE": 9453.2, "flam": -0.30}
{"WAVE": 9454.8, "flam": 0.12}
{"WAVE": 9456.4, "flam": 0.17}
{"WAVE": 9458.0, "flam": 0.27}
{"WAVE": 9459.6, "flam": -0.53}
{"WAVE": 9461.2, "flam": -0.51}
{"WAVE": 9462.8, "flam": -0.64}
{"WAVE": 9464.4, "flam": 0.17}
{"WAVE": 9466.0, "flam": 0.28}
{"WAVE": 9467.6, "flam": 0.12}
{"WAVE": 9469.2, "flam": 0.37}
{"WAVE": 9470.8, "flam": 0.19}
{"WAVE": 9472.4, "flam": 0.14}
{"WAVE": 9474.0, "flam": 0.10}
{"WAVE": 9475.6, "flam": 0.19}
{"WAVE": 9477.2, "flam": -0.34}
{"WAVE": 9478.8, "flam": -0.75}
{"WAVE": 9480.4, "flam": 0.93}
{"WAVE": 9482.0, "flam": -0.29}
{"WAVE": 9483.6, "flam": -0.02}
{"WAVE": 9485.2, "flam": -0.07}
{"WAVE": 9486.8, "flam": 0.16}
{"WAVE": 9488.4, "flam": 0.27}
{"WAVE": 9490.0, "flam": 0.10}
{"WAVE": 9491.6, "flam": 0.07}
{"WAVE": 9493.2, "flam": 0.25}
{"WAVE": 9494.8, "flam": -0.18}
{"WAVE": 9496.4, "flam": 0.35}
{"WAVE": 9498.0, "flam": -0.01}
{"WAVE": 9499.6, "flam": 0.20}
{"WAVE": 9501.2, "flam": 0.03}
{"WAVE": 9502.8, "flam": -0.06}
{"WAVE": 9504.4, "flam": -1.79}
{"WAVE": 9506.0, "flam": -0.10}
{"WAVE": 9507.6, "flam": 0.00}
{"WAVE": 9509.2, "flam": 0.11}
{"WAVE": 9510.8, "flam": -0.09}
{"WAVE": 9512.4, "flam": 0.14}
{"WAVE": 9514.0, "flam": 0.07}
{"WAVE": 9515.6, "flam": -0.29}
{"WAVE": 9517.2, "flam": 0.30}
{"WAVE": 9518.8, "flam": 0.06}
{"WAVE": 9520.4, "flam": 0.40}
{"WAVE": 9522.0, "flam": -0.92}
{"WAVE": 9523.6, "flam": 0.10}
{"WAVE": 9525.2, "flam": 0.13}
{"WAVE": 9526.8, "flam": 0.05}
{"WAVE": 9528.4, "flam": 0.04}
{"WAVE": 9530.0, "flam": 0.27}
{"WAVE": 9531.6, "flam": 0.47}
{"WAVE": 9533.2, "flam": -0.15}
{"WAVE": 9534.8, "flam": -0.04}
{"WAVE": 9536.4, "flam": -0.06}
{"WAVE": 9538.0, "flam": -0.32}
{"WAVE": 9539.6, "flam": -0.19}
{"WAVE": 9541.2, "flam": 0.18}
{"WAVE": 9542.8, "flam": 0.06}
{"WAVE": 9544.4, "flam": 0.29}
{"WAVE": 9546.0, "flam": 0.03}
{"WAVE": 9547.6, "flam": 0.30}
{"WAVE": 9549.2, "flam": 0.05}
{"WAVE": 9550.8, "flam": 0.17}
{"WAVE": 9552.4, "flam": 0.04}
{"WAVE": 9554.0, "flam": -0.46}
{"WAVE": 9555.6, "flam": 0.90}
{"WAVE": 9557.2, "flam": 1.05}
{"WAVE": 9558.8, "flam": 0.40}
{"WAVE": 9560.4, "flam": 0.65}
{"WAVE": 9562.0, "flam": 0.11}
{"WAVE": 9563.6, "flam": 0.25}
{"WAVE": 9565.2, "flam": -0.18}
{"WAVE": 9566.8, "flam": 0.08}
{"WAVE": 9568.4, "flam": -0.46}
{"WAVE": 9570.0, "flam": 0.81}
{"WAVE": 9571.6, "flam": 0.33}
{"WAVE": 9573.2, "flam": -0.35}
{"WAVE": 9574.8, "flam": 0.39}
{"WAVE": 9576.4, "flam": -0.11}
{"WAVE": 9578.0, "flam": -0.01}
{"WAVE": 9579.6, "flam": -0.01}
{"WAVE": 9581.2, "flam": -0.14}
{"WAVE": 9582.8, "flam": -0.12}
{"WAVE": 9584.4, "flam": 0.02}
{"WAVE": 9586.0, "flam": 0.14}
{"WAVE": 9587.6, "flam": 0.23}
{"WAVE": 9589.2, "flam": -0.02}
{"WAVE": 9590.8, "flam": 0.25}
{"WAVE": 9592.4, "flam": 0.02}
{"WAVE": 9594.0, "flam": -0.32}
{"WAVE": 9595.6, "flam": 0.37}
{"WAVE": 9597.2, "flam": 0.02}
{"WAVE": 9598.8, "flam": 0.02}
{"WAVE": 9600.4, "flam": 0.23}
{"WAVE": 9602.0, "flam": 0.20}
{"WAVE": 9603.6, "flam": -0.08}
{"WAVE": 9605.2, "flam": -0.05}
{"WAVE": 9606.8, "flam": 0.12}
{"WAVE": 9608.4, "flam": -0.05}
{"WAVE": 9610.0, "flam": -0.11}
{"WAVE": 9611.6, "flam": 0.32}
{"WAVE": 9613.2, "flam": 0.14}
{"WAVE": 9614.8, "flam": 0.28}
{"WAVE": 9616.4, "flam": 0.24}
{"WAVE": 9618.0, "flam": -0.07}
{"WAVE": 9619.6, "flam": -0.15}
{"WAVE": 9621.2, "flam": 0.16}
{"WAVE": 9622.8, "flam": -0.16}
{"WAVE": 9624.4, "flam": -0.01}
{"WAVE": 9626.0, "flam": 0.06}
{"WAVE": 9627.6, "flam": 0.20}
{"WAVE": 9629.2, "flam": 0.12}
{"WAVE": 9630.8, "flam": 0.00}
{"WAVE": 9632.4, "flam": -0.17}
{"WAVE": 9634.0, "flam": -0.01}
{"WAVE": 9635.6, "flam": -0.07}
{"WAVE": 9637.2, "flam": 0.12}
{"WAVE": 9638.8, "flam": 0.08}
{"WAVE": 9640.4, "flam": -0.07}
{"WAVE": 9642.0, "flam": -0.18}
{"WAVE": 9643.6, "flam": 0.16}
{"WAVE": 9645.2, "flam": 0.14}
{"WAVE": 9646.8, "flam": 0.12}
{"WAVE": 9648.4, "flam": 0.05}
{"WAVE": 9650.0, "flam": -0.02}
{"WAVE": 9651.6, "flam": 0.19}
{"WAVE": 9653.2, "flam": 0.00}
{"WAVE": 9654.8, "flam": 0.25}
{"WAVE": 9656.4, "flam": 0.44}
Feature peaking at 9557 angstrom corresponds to [O III]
